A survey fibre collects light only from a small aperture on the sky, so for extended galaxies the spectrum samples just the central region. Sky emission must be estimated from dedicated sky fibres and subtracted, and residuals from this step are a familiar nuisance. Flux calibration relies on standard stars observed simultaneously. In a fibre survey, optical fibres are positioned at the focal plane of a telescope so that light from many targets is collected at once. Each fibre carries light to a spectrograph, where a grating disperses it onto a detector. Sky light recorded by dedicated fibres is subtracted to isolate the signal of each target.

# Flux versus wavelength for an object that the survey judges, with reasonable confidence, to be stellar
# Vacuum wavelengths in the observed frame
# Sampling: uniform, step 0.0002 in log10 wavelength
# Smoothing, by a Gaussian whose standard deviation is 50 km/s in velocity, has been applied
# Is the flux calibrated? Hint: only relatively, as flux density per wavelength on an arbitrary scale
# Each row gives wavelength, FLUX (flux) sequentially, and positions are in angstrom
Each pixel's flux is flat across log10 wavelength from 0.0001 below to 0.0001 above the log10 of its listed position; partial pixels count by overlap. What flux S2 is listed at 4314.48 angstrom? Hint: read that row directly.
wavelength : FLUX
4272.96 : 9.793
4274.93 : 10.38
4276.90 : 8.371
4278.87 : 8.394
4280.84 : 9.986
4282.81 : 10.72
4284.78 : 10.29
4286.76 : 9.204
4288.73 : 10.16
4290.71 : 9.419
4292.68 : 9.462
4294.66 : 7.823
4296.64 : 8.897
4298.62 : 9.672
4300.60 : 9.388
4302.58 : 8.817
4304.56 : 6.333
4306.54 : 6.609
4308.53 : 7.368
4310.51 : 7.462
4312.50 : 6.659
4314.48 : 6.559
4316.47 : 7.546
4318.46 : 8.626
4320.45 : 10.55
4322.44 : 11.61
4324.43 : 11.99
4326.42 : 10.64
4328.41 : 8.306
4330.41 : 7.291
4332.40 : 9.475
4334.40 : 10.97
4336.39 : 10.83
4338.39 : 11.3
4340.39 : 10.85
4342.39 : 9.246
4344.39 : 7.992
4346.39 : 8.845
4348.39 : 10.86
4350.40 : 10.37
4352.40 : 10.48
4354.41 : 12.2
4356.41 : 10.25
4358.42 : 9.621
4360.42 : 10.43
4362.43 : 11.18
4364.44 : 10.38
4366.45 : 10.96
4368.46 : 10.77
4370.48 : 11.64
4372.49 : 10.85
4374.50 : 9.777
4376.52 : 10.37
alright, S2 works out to 6.559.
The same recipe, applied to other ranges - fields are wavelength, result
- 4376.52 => 10.37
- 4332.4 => 9.475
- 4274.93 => 10.38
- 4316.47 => 7.546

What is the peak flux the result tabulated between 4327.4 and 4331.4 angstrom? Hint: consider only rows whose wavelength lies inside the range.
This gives 8.306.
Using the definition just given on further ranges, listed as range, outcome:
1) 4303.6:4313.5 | 7.462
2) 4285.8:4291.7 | 10.16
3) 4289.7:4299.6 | 9.672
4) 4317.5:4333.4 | 11.99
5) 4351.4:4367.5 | 12.2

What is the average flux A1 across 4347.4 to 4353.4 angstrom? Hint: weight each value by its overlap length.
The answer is 10.6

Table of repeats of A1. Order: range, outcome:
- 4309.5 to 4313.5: 7.07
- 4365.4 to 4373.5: 11.1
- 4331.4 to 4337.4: 10.4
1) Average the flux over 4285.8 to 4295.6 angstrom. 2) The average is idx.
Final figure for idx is 9.22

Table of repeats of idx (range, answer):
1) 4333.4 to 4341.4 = 11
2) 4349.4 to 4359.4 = 10.6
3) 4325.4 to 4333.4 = 8.94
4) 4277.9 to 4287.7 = 9.72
